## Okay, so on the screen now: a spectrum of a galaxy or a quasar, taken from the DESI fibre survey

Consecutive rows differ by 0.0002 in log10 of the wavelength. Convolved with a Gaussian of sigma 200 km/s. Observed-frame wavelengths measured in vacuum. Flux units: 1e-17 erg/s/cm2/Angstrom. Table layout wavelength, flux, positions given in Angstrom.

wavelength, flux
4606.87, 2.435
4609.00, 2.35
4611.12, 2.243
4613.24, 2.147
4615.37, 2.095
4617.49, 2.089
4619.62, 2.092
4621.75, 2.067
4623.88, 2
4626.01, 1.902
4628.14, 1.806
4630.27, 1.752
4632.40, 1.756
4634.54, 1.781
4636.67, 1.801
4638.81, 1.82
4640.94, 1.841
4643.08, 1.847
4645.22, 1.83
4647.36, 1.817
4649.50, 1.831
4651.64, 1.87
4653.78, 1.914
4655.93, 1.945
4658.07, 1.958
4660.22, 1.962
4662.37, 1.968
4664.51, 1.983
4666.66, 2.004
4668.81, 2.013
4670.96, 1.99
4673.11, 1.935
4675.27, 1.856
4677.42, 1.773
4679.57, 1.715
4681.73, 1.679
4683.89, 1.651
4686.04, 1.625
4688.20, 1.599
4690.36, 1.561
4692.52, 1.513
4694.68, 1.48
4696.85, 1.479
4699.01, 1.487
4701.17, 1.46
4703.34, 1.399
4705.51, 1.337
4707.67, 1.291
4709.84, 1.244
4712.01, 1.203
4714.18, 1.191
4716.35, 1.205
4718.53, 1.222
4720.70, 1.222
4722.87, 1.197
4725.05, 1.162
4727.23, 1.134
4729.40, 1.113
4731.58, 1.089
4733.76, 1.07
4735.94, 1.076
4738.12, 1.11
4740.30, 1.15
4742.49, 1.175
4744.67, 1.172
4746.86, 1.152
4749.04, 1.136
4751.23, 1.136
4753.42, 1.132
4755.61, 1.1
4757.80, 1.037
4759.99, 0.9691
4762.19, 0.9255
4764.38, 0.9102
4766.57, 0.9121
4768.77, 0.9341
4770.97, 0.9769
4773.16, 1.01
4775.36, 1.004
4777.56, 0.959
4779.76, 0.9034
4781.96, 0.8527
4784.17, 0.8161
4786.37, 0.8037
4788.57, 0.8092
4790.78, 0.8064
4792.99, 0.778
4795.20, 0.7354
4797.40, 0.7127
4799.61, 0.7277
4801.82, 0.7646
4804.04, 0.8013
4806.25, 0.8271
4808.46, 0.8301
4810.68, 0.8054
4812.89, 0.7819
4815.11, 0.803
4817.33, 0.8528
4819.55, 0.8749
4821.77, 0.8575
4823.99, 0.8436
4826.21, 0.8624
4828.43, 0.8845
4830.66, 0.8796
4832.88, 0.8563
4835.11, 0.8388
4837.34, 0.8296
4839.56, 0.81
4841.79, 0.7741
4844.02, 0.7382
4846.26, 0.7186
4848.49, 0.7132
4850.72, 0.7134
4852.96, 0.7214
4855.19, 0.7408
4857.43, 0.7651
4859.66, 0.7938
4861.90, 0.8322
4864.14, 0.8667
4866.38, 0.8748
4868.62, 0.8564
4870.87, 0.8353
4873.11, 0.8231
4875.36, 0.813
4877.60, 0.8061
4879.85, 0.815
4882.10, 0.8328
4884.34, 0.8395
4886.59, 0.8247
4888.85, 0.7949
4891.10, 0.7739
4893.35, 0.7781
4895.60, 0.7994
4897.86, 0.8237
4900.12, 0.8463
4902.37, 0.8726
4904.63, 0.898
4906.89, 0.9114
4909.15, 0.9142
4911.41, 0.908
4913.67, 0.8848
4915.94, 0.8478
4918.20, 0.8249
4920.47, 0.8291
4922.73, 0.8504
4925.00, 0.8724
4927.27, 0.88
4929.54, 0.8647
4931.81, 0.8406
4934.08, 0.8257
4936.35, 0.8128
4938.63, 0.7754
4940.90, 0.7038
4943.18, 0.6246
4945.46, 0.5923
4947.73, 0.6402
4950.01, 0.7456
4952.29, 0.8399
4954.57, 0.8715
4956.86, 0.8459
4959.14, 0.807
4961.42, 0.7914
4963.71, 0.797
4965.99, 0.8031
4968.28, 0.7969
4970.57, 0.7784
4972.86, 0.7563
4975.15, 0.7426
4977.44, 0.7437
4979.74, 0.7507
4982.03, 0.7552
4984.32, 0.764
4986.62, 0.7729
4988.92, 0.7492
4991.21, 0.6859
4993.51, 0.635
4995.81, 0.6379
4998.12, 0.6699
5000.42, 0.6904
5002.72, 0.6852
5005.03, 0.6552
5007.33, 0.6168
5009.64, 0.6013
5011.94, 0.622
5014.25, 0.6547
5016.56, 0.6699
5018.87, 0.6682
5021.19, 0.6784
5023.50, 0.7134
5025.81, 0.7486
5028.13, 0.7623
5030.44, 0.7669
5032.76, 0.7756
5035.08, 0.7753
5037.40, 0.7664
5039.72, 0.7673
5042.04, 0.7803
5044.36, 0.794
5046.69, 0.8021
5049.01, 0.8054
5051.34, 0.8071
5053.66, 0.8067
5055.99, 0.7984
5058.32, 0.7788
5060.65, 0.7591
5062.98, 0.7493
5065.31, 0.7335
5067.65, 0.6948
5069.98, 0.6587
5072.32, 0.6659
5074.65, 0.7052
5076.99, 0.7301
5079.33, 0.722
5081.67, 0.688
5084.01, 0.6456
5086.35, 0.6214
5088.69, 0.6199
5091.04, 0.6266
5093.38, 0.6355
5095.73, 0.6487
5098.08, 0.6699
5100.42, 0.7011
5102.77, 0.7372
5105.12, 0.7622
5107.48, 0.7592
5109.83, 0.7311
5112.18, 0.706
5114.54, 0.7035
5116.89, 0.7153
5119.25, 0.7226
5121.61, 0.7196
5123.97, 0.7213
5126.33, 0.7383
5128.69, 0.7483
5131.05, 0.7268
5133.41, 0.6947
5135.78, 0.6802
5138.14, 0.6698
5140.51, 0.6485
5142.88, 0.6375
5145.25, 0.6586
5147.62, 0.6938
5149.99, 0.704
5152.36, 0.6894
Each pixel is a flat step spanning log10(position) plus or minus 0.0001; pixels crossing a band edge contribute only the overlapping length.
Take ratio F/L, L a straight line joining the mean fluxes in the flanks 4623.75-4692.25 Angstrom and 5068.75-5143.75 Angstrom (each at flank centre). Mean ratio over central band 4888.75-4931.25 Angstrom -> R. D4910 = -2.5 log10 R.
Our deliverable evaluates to 0.36 mag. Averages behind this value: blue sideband 1.83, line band 0.853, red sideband 0.693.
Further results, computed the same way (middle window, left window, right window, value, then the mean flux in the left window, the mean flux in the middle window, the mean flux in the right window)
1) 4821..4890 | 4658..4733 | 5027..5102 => 0.40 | 1.53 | 0.811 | 0.727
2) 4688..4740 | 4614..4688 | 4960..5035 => 0.29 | 1.88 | 1.28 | 0.718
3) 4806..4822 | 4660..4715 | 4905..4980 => 0.42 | 1.63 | 0.828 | 0.804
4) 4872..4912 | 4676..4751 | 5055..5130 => 0.23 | 1.33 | 0.837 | 0.707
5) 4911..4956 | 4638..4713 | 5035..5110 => 0.32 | 1.71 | 0.8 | 0.725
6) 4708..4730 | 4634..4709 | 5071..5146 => 0.34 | 1.74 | 1.19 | 0.693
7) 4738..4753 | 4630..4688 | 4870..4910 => 0.27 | 1.85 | 1.15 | 0.833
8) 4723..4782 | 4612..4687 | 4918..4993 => 0.40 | 1.89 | 1.05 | 0.778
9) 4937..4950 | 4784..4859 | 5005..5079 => 0.12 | 0.796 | 0.679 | 0.73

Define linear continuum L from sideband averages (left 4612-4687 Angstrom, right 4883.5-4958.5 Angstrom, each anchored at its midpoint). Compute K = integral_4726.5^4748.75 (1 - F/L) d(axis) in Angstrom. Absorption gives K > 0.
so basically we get 6.0 Angstrom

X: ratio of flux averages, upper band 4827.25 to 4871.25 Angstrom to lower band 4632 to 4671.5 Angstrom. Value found 0.4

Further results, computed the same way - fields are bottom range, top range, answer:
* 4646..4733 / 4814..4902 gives 0.52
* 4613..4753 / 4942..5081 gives 0.46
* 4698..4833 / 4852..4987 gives 0.80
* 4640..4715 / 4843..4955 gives 0.48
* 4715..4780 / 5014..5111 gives 0.67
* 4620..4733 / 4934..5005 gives 0.45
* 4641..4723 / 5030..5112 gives 0.44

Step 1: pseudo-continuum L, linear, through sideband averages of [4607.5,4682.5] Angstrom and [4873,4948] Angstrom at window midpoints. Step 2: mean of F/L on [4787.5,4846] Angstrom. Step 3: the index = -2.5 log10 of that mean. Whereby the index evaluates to 0.43 mag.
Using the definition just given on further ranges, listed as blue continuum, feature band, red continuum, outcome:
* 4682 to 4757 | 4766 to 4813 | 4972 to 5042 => 0.33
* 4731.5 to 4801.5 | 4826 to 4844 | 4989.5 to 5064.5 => 0.09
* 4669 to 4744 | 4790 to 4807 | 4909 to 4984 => 0.46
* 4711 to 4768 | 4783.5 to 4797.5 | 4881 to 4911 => 0.29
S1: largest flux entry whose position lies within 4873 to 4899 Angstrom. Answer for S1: 0.8395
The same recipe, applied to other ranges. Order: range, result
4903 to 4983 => 0.9142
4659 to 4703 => 2.013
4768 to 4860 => 1.01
